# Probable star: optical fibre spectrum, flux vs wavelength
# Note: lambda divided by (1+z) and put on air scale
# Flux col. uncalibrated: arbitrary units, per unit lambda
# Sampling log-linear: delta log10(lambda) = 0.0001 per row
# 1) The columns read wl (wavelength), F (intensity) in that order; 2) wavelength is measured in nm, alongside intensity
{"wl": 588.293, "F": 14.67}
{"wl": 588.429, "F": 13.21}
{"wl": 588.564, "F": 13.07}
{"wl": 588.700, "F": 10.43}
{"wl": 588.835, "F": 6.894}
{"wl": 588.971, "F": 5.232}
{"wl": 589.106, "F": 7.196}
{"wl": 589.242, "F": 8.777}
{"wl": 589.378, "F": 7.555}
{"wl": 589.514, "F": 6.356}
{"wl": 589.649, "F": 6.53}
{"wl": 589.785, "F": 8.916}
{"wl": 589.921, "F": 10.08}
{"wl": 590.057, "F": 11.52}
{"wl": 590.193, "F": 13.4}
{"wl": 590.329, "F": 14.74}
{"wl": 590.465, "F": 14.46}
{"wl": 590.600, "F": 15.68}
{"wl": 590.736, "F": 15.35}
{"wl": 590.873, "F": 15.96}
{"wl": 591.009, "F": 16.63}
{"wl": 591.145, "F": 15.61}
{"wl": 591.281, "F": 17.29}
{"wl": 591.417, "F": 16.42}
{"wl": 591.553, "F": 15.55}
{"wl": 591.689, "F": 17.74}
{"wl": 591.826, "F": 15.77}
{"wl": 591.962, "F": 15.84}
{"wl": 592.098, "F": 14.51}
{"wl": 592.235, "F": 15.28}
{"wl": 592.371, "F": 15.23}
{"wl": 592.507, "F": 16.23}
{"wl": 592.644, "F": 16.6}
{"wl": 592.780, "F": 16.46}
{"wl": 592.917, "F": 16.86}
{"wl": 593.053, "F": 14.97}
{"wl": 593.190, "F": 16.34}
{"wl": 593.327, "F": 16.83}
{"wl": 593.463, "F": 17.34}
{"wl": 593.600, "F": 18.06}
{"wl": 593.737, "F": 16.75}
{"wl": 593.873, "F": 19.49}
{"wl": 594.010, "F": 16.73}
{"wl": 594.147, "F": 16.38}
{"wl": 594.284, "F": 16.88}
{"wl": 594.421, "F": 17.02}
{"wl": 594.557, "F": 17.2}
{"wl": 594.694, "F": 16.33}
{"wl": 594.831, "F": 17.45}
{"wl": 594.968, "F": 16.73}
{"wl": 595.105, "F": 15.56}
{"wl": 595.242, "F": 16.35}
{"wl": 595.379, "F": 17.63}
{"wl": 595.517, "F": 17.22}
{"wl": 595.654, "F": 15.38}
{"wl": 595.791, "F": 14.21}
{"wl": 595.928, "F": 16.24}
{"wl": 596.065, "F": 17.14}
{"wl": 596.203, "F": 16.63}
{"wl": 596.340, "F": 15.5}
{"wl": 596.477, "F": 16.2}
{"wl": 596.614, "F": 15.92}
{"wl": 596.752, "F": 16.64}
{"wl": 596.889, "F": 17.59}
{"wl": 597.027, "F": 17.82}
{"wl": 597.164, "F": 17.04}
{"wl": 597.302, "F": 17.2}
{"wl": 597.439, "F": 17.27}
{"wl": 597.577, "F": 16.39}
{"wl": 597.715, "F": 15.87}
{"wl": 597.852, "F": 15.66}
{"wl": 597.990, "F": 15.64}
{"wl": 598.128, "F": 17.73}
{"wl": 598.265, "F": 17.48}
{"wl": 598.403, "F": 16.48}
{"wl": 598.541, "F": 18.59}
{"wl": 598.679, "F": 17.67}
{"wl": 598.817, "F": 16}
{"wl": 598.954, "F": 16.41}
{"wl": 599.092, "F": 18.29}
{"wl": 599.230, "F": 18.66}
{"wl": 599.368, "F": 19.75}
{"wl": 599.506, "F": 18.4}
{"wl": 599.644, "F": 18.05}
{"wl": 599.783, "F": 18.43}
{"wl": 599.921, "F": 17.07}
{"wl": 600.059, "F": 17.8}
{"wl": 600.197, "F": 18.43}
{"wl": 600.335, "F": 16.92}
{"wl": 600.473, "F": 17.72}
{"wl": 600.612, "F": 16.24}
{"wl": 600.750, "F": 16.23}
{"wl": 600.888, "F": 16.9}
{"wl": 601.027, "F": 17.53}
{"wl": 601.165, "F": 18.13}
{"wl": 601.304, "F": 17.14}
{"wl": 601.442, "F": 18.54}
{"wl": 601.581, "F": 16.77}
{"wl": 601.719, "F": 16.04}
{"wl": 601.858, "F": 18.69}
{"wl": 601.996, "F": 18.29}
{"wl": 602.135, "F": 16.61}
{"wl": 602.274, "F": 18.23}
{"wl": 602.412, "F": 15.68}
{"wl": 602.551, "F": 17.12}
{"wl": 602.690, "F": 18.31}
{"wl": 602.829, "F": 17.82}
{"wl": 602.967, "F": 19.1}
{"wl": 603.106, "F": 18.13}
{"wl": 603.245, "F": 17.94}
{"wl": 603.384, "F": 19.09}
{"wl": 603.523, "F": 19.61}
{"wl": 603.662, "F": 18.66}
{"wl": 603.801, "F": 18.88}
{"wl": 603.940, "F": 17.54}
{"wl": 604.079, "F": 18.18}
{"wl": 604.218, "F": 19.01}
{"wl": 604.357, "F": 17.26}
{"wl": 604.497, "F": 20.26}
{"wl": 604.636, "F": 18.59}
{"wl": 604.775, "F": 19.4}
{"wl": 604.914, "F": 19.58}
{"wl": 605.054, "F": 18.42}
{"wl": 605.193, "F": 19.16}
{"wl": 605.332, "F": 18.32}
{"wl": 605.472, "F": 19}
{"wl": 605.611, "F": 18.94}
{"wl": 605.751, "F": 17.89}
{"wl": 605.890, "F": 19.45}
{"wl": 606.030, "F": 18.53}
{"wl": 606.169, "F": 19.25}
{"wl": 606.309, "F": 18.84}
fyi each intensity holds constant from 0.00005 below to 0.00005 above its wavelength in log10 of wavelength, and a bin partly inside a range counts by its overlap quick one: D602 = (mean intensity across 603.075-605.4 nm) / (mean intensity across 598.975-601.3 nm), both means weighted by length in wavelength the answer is 1.06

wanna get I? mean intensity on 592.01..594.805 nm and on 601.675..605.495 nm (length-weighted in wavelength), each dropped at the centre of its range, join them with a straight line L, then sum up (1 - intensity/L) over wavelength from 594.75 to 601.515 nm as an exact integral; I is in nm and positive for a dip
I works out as 0.13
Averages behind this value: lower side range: 16.6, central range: 17.1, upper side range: 18.3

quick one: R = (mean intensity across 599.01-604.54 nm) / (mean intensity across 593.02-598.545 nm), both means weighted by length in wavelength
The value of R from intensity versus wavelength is 1.07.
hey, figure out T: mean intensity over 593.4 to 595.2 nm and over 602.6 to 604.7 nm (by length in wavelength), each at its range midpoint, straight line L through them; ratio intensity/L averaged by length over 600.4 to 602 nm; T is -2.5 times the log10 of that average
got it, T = 0.05 mag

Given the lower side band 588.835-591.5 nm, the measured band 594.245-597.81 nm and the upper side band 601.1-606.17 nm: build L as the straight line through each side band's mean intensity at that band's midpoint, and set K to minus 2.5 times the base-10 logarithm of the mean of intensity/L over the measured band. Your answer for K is -0.134 mag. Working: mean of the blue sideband 11.9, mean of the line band 16.6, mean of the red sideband 18.3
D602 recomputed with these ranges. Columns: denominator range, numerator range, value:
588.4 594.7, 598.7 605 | 1.26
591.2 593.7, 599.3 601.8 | 1.08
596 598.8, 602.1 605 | 1.09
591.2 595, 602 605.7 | 1.11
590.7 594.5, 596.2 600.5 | 1.05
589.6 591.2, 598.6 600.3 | 1.35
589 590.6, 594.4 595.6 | 1.67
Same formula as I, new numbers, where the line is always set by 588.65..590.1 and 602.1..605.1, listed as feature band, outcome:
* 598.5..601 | -0.34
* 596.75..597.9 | -0.26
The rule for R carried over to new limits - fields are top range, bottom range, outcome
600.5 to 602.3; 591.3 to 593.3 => 1.08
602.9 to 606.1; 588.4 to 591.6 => 1.57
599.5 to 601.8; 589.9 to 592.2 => 1.15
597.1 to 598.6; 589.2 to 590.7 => 1.55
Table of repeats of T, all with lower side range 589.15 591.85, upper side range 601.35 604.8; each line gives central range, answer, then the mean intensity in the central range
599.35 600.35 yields -0.08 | 18.1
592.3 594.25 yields -0.18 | 16.7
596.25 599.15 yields -0.06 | 16.8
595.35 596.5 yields -0.06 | 16.2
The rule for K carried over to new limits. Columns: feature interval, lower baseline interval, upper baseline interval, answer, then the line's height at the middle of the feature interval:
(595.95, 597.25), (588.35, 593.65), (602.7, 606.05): -0.065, 15.7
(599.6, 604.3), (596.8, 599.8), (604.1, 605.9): 0.023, 18.2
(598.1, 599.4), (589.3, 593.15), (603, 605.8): -0.056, 16.8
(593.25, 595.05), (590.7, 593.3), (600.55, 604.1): -0.049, 16.4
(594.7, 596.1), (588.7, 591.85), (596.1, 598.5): -0.061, 15.5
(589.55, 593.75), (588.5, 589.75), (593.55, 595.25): -0.222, 12.3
